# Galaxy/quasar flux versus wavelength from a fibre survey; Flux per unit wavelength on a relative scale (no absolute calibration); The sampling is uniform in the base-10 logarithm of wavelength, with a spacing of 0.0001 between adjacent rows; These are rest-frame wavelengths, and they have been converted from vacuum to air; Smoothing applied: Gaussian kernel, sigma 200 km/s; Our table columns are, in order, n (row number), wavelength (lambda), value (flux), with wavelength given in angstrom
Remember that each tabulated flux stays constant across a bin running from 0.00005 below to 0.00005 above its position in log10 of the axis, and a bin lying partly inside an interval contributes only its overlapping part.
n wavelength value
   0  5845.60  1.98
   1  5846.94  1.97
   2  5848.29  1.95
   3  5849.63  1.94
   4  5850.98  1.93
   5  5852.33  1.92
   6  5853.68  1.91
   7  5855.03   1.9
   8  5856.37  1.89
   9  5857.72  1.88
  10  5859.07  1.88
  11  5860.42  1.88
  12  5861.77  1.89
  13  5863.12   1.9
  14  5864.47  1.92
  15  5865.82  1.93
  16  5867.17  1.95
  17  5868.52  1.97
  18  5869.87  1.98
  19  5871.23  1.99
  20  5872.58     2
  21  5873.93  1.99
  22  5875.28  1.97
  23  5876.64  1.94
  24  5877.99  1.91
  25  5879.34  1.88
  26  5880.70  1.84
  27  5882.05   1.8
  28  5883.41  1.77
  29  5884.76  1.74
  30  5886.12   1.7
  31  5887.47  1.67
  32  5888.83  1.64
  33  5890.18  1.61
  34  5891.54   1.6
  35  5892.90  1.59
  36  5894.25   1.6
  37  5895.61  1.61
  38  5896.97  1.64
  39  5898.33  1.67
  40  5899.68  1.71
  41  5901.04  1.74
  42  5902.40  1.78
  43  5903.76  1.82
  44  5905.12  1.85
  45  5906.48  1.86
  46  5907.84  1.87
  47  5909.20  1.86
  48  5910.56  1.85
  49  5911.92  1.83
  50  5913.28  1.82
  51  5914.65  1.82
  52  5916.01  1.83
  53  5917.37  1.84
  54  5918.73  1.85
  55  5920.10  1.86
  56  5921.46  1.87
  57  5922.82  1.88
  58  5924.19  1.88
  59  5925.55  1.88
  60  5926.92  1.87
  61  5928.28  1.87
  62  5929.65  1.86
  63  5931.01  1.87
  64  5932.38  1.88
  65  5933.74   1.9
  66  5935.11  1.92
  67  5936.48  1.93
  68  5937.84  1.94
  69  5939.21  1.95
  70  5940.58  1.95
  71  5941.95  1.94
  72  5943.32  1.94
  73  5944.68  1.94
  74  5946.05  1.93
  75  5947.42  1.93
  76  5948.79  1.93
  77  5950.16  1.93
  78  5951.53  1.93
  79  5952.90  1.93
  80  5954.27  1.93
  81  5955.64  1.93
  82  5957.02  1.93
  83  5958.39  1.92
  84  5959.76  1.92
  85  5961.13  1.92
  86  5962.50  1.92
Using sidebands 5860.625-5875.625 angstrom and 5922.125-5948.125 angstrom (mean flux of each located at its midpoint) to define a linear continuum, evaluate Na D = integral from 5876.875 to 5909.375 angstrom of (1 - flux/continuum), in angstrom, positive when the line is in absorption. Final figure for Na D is 3.3 angstrom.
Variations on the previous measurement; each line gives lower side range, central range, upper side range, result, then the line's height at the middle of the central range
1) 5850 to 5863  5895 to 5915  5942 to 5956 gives 1.41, 1.92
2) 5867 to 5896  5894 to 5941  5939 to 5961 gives 0.96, 1.87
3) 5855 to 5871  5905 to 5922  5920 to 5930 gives 0.31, 1.88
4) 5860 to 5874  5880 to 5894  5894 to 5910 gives 1.10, 1.84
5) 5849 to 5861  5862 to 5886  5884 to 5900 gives -1.80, 1.77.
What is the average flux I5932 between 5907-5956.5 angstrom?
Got 1.89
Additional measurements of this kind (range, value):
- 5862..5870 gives 1.94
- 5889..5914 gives 1.74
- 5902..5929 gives 1.85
